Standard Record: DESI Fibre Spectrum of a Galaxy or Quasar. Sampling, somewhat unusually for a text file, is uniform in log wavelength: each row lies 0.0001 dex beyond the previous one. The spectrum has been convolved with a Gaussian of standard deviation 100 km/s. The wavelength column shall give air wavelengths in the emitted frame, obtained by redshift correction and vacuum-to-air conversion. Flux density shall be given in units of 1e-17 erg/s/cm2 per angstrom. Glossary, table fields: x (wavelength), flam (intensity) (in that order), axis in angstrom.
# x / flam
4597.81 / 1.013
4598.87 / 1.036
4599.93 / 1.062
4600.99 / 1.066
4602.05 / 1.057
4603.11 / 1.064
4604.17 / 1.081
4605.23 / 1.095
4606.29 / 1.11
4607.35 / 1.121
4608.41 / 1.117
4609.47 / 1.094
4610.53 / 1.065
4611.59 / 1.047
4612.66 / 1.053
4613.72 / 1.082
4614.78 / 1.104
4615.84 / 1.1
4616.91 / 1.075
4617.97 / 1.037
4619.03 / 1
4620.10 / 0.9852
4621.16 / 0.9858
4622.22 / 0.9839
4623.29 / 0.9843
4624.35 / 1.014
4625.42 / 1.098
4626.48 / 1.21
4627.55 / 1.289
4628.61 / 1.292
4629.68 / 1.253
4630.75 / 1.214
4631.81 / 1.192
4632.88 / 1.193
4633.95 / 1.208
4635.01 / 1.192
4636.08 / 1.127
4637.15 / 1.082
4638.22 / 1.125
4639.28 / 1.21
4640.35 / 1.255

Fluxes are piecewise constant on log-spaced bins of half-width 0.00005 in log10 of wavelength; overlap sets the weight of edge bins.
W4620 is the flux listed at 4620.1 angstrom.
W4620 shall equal 0.9852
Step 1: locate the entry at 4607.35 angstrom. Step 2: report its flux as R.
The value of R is 1.121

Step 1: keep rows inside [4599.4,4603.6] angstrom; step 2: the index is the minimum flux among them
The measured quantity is 1.057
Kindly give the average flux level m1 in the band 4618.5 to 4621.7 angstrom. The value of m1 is 0.991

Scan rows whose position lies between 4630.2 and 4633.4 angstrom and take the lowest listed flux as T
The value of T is 1.192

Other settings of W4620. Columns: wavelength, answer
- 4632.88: 1.193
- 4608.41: 1.117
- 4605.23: 1.095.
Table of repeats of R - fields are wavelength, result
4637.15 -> 1.082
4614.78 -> 1.104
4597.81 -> 1.013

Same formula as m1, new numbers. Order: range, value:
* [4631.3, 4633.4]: 1.19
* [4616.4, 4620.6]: 1.02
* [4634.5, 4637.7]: 1.13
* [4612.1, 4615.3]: 1.08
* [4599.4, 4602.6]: 1.06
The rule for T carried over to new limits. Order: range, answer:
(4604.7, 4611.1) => 1.065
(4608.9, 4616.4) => 1.047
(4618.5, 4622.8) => 0.9839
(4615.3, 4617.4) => 1.075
